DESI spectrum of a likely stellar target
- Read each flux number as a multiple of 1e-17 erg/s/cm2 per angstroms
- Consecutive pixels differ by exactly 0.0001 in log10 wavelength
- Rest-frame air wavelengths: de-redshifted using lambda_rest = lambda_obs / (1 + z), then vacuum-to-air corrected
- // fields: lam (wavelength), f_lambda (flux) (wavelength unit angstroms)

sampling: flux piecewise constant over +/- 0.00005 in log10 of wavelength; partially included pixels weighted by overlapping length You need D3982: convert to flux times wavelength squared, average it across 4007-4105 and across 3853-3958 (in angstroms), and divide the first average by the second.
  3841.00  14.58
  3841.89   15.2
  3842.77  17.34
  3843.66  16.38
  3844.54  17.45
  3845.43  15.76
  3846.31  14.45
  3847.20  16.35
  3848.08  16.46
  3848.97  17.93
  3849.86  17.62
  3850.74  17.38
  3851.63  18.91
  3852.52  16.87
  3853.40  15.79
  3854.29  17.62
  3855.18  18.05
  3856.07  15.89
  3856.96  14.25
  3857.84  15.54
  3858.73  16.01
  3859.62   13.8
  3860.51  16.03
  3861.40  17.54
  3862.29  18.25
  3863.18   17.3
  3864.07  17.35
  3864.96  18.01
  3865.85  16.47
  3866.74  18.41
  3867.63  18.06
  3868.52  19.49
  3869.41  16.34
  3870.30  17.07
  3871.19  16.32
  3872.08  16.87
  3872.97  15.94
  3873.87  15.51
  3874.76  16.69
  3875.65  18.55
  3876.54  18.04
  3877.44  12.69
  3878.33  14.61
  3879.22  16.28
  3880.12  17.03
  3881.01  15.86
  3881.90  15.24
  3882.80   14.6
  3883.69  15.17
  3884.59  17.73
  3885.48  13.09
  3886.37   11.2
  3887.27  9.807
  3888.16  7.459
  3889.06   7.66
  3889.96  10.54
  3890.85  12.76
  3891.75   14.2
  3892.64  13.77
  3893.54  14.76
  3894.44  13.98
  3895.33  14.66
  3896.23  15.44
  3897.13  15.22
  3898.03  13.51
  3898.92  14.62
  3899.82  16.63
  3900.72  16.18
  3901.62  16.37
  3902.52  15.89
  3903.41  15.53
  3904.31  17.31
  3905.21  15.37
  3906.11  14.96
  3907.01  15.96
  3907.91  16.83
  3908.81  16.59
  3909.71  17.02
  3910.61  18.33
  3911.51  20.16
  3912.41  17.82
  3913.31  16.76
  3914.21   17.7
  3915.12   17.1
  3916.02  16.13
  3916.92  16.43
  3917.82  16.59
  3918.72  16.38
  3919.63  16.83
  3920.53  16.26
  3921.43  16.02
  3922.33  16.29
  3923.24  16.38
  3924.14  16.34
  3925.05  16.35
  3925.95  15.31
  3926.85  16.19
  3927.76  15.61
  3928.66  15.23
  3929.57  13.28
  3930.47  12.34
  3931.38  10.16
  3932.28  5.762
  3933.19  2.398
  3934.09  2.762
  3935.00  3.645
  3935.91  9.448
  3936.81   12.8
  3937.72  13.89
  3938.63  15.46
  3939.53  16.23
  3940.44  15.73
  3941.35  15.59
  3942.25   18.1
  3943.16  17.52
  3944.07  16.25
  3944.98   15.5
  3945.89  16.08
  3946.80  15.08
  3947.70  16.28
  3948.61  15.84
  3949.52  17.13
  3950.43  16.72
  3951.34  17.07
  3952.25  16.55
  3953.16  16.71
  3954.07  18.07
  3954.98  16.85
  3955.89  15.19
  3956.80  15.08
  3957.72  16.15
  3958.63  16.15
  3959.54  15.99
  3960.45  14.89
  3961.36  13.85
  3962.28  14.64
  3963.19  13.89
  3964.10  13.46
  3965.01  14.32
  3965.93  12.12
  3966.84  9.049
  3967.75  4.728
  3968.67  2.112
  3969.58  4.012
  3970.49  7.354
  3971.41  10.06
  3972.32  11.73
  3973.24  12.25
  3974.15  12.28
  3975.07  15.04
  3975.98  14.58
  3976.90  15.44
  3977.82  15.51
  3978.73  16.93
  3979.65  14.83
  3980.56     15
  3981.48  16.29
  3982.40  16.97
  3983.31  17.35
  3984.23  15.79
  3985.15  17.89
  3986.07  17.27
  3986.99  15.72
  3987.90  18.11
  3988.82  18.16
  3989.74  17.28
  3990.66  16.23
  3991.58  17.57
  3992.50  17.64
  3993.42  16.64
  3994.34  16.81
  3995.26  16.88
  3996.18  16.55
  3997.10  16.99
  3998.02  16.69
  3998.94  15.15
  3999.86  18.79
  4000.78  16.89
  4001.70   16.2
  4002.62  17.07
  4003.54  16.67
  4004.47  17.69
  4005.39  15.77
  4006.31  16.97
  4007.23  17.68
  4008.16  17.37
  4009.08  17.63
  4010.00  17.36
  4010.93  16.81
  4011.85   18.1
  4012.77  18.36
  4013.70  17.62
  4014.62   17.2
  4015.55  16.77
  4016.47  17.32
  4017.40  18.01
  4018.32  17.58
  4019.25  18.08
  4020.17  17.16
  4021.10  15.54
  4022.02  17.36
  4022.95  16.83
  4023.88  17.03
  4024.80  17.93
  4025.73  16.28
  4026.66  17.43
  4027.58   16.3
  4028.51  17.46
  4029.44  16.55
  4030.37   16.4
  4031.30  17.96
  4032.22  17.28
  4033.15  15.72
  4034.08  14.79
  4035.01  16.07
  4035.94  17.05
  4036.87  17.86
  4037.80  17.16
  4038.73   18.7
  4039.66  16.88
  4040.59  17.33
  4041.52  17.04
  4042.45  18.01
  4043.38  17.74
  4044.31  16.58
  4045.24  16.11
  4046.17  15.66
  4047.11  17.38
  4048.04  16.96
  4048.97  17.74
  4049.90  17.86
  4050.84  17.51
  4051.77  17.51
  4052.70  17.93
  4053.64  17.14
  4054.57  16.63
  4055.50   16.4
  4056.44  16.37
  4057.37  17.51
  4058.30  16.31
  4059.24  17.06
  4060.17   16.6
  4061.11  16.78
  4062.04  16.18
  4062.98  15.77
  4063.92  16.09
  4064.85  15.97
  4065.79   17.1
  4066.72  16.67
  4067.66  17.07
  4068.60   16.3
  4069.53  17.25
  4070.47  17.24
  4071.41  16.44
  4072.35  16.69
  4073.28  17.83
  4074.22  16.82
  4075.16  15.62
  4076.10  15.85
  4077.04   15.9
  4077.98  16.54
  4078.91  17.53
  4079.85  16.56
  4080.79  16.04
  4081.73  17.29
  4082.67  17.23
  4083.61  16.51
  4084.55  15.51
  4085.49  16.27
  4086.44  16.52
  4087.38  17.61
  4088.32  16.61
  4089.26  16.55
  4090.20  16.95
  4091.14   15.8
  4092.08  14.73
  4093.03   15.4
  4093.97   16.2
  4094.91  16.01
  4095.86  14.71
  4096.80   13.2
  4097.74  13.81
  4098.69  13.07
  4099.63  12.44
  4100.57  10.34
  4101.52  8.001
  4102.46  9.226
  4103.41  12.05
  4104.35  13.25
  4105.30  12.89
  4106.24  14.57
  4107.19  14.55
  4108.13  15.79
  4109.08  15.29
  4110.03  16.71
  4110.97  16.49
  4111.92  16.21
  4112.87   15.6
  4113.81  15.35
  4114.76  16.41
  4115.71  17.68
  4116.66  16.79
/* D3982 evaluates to 1.16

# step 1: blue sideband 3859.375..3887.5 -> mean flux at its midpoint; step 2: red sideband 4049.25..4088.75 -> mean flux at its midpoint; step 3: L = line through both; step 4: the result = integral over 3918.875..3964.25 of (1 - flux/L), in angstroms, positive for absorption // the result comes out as 5.1 angstroms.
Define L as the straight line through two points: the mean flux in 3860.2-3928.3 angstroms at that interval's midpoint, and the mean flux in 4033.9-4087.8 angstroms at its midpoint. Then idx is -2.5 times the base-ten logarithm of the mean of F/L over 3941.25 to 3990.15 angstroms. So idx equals 0.11 mag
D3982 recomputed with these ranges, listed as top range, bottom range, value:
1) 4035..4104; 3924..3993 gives 1.21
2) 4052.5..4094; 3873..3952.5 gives 1.21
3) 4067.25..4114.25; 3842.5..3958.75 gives 1.10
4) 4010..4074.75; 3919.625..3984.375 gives 1.28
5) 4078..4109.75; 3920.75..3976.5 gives 1.18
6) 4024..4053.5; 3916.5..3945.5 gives 1.30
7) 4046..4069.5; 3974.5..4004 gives 1.05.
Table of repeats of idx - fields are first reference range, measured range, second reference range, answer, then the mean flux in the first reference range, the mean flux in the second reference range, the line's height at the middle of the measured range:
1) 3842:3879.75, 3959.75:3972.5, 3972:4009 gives 0.483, 16.7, 16.3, 16.4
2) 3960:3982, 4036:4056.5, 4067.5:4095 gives -0.139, 12.3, 16.5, 15.2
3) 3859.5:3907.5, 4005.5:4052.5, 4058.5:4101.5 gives -0.091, 15.3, 15.9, 15.8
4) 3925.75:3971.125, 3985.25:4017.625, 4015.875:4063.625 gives -0.115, 13.3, 17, 15.4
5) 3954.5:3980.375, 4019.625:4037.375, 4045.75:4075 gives -0.090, 12.8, 16.8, 15.5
